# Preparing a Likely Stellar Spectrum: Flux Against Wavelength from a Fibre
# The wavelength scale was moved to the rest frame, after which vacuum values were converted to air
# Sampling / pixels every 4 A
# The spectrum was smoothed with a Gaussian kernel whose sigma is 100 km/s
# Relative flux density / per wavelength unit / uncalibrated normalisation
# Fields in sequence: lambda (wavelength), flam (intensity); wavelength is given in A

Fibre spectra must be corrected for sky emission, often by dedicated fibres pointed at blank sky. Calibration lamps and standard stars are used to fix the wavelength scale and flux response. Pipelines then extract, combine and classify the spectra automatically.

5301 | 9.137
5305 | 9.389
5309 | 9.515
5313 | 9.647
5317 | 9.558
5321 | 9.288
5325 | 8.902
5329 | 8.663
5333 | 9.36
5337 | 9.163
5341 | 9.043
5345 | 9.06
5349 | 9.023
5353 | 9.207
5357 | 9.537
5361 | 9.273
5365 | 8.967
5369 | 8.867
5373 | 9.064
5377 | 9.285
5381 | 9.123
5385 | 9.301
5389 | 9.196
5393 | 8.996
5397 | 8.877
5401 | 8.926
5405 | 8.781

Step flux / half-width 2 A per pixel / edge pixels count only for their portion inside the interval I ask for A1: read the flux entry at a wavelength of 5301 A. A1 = 9.137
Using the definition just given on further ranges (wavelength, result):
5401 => 8.926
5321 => 9.288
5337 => 9.163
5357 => 9.537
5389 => 9.196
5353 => 9.207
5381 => 9.123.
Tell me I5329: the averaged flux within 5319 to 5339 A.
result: 9.08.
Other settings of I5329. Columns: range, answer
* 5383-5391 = 9.25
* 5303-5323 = 9.48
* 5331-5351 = 9.13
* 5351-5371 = 9.17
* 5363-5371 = 8.92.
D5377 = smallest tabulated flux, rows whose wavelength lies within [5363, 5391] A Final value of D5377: 8.867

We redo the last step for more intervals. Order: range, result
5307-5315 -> 9.515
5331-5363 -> 9.023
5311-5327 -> 8.902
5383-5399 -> 8.877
